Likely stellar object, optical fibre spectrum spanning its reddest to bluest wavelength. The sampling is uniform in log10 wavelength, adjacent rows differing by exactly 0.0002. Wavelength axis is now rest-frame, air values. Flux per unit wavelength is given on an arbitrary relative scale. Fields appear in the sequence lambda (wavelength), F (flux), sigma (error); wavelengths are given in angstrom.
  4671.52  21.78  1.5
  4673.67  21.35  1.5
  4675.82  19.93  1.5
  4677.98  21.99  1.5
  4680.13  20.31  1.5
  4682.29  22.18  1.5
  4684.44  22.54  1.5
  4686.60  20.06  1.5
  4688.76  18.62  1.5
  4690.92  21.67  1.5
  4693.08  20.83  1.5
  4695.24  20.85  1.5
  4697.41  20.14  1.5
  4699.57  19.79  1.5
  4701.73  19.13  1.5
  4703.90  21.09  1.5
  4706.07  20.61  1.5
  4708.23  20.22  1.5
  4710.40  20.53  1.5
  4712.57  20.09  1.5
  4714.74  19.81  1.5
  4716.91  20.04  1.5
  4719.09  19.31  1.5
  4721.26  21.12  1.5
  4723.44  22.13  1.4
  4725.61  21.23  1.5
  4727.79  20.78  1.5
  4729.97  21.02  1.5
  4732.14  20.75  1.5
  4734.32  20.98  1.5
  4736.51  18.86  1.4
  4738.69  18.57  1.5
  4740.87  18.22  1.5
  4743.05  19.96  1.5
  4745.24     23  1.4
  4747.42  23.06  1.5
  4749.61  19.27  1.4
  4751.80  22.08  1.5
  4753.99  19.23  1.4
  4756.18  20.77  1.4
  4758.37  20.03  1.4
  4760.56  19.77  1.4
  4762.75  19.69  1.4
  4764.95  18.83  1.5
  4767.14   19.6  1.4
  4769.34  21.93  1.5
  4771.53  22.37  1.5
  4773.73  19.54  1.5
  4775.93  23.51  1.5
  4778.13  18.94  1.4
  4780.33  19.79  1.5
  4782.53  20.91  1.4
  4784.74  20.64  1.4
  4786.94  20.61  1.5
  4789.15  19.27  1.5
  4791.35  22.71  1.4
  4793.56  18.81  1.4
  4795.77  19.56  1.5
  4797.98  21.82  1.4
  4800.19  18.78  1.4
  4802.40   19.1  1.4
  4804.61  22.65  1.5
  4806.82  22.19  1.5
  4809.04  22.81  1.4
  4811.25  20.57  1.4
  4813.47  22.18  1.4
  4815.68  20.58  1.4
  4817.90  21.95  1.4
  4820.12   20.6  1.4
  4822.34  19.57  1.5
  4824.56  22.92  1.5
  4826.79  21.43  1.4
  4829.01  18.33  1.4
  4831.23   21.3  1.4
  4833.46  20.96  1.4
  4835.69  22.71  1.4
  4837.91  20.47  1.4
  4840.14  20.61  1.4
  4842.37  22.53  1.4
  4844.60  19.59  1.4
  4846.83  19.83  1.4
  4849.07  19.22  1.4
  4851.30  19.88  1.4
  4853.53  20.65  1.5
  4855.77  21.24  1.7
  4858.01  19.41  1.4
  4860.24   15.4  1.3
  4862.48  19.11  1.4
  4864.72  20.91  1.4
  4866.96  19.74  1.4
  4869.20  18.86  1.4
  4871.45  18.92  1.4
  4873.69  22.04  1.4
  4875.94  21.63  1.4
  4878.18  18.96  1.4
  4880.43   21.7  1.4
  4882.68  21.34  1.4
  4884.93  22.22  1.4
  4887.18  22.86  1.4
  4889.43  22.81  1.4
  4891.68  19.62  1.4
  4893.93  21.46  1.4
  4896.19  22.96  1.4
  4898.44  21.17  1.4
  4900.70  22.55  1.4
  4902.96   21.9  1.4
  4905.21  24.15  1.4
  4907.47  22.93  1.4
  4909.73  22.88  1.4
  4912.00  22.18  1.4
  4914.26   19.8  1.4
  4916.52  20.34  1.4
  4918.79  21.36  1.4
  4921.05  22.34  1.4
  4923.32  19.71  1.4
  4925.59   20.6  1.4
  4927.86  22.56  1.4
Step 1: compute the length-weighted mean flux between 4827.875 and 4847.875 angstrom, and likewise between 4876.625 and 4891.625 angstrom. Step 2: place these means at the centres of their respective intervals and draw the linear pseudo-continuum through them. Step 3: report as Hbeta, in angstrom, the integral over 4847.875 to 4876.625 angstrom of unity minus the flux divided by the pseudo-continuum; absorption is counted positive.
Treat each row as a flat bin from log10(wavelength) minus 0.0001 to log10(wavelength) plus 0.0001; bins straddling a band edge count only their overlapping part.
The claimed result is 1.9 angstrom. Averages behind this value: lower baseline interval 20.7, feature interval 19.7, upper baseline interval 21.5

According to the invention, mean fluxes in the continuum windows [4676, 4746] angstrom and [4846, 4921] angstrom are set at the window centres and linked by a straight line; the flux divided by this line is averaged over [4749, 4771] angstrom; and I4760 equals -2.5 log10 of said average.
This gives 0.02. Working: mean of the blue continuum 20.5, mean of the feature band 20.2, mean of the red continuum 20.9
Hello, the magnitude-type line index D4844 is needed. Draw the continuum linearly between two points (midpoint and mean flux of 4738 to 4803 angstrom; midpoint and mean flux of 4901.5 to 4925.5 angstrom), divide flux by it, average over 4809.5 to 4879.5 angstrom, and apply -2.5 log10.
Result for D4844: 0.03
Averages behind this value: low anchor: 20.4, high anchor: 21.7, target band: 20.4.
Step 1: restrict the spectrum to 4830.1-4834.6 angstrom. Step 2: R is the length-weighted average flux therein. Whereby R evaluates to 21.1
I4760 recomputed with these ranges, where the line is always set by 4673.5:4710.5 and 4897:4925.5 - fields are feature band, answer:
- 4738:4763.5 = 0.03 mag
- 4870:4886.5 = 0.03 mag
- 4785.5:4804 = 0.05 mag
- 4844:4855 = 0.08 mag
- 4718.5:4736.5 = 0.00 mag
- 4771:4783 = 0.02 mag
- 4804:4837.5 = 0.00 mag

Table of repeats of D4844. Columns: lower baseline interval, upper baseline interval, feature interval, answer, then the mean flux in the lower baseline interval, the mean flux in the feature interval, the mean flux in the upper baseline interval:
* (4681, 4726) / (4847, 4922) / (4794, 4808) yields 0.01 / 20.6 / 20.6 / 21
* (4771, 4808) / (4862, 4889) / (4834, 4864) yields 0.03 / 20.6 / 20.1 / 20.8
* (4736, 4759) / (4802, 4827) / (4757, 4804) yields 0.03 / 20.3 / 20.3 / 21.4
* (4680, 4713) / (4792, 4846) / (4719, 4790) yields 0.01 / 20.6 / 20.5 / 20.9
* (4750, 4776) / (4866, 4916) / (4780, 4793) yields 0.00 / 20.5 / 20.6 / 21.5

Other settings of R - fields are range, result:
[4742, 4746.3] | 21.5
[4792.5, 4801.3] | 19.7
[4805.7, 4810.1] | 22.5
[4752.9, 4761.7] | 20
